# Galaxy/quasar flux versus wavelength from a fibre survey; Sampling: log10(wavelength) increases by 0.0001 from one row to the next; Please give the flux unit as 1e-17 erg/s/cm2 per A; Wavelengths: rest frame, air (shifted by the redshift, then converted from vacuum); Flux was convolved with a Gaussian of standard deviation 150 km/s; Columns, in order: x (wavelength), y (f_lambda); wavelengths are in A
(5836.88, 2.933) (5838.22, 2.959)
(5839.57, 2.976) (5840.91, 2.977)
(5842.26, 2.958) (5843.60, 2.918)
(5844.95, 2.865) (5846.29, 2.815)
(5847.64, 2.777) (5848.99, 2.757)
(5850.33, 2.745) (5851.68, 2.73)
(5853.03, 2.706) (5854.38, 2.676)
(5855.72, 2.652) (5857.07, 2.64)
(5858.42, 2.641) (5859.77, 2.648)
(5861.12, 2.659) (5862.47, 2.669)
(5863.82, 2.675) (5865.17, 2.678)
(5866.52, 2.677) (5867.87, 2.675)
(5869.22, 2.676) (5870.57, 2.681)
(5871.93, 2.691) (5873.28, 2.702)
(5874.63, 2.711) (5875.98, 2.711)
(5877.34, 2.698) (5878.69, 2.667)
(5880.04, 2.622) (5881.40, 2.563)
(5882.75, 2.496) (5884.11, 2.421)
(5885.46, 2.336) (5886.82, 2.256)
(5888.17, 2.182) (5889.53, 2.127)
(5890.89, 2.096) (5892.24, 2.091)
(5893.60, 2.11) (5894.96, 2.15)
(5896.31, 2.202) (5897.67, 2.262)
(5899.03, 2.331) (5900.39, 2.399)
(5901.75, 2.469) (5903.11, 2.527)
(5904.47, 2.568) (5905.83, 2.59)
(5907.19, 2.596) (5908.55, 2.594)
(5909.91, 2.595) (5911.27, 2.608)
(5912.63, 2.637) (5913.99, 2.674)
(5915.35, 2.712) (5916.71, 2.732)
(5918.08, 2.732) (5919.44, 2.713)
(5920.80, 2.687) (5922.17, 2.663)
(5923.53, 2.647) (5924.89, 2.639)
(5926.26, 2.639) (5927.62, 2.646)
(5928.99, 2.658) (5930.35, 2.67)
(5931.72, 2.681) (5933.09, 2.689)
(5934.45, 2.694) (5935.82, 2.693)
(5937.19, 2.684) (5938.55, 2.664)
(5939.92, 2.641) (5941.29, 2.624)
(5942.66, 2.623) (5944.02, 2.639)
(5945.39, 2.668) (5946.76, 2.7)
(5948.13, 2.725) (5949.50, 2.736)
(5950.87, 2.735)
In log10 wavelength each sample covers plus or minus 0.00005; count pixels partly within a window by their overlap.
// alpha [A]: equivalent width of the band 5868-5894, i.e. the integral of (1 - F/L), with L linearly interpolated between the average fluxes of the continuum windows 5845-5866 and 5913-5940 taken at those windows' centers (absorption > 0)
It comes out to 2.1 A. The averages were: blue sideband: 2.7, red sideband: 2.68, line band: 2.47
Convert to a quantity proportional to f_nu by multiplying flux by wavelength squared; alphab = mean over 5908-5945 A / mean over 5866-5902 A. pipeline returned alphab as 1.1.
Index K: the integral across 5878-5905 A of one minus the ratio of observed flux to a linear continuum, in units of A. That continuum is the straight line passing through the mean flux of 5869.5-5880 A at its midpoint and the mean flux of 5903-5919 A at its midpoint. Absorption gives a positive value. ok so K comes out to 3.27 A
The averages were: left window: 2.69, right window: 2.64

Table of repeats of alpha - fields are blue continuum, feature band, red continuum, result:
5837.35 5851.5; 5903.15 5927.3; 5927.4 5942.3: 0.6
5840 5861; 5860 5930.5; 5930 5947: 4.5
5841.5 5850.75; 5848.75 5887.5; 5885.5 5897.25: -2.0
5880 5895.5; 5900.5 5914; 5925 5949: -0.8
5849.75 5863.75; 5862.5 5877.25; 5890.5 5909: -0.6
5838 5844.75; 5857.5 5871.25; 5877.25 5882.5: 0.4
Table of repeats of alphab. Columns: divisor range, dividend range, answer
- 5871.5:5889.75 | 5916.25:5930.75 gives 1.08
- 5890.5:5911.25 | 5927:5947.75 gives 1.13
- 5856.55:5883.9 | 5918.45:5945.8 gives 1.03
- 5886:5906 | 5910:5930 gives 1.18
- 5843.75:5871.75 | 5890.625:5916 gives 0.92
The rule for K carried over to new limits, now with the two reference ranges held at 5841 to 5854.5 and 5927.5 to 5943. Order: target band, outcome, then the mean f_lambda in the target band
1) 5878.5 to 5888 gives 1.02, 2.46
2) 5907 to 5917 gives 0.22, 2.64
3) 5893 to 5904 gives 1.66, 2.31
